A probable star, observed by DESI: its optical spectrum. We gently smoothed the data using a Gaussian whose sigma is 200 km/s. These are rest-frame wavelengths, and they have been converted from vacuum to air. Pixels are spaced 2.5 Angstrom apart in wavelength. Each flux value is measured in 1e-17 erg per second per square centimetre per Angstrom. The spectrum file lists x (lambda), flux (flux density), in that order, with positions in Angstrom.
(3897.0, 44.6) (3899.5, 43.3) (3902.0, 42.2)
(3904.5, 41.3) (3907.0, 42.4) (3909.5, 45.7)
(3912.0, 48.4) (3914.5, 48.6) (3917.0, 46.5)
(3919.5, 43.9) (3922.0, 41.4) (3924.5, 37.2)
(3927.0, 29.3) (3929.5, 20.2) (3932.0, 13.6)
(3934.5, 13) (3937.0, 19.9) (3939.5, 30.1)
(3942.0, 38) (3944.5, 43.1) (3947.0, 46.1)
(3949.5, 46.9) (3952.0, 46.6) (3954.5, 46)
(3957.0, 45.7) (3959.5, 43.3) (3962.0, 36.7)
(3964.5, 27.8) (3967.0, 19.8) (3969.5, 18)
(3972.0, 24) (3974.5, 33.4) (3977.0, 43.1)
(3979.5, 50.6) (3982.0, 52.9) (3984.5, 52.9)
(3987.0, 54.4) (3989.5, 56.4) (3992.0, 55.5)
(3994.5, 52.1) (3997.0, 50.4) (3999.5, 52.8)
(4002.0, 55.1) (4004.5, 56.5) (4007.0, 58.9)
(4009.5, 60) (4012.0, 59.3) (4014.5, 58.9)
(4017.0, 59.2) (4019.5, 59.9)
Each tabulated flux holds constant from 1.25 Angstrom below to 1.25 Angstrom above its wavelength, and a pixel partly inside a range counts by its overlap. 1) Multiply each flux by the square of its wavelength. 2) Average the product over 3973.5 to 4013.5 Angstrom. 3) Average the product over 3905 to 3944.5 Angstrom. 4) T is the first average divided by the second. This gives 1.6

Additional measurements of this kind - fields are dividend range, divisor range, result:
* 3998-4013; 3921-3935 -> 2.26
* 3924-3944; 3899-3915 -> 0.58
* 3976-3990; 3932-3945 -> 1.99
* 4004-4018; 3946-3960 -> 1.32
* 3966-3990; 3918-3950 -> 1.28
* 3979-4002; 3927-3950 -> 1.85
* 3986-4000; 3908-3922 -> 1.21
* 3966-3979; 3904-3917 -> 0.66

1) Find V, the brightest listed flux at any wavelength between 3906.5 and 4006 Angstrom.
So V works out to 56.5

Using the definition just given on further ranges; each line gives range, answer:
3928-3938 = 20.2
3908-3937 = 48.6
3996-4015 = 60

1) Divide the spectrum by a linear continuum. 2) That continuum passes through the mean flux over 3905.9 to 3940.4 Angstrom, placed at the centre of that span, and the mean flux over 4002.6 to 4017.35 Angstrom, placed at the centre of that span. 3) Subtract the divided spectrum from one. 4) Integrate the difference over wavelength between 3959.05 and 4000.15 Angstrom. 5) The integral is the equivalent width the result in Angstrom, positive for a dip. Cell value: 6.7 Angstrom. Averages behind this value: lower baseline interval 34.3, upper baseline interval 58.6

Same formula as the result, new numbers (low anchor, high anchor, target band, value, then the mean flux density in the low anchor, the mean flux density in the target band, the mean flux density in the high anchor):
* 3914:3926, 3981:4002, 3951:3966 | 2.46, 42.9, 40.6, 53.5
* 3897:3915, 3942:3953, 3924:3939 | 7.66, 44.4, 21.8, 44.8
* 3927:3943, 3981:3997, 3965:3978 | 4.94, 22.8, 27.4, 53.8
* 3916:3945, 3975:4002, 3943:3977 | 2.98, 30.9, 37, 51.7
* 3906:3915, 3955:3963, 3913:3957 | 7.94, 46.2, 36.3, 42.4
